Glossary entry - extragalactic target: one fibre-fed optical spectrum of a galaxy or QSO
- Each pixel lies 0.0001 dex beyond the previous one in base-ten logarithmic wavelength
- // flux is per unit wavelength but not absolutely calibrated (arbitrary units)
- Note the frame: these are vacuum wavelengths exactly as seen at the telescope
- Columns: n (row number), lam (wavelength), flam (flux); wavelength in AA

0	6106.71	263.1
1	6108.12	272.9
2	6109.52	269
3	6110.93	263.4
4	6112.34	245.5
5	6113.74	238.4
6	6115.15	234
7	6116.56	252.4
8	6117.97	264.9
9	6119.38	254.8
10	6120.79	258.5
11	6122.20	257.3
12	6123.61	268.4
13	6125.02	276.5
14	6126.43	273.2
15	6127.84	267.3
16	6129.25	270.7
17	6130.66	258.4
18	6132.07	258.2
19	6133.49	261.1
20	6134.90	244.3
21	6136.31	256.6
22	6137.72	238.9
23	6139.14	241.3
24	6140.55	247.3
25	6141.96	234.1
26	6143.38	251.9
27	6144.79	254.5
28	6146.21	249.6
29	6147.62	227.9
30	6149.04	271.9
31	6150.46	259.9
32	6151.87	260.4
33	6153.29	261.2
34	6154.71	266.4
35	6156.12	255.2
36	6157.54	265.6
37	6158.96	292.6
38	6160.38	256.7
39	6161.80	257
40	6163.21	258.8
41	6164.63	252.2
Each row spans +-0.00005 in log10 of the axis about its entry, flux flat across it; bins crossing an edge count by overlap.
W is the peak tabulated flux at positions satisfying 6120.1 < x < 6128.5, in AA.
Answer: 276.5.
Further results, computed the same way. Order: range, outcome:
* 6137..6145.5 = 254.5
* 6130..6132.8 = 258.4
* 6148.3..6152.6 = 271.9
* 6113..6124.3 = 268.4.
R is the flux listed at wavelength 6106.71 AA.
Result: 263.1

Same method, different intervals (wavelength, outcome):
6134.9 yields 244.3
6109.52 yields 269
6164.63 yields 252.2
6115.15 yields 234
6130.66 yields 258.4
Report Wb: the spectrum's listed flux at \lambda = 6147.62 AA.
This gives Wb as 227.9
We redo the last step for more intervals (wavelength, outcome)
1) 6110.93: 263.4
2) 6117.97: 264.9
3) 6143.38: 251.9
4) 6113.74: 238.4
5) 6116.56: 252.4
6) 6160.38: 256.7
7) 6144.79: 254.5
